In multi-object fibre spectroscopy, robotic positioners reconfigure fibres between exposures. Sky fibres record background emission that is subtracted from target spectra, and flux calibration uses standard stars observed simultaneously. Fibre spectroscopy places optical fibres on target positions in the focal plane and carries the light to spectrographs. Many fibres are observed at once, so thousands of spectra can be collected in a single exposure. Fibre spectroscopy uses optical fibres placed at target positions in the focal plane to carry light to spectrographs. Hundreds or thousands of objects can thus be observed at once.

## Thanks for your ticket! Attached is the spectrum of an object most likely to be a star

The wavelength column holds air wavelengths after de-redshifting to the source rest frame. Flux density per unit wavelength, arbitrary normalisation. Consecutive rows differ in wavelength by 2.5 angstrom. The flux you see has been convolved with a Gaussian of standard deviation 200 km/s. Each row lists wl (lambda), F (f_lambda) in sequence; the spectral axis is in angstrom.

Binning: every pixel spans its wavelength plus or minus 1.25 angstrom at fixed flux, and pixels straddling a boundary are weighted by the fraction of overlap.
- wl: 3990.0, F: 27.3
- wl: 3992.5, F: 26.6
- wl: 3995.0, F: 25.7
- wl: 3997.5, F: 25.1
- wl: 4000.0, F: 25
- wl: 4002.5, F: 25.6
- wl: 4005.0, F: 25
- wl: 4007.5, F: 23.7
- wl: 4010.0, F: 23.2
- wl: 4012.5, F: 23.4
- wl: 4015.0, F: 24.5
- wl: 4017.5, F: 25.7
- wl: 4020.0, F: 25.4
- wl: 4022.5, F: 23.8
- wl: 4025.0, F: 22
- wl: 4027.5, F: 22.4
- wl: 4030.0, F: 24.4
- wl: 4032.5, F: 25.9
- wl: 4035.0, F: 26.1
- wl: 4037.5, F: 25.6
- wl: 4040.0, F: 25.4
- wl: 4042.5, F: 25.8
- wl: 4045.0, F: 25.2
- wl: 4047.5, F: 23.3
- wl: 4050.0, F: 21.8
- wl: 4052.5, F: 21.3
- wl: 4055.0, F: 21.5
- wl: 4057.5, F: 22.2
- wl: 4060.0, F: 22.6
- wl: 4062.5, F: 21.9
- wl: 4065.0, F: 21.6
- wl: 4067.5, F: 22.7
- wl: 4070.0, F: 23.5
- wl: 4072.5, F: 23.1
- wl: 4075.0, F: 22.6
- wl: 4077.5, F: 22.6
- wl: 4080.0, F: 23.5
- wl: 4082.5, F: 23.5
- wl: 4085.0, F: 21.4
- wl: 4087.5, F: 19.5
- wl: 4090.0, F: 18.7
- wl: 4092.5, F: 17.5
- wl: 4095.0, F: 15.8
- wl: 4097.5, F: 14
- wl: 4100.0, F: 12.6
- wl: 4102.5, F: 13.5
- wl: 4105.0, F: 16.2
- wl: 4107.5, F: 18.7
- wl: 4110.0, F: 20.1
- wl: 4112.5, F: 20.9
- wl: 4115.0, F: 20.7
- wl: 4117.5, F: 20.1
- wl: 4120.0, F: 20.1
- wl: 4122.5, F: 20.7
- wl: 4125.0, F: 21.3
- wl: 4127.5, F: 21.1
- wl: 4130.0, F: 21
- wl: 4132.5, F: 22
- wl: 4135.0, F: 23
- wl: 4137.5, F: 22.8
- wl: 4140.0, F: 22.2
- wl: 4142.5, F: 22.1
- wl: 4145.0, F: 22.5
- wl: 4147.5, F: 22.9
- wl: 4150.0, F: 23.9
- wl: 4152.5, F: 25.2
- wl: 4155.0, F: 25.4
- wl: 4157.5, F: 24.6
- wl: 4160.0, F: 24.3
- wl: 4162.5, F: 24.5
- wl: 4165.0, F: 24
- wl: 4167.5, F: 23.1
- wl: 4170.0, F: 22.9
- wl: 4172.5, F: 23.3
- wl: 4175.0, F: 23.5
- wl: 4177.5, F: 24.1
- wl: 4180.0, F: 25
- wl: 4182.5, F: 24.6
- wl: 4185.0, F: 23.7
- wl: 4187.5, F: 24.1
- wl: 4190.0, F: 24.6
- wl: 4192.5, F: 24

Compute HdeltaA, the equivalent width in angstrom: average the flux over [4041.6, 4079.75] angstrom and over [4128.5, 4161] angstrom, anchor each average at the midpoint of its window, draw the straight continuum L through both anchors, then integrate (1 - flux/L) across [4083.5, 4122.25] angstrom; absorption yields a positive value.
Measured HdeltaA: 8.3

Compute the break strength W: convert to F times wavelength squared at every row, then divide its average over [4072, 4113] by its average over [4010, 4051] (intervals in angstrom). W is 0.80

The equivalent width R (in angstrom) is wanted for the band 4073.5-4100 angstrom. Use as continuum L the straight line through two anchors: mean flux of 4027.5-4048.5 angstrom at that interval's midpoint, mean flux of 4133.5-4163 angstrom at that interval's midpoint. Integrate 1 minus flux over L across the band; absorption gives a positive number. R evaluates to 5.24 angstrom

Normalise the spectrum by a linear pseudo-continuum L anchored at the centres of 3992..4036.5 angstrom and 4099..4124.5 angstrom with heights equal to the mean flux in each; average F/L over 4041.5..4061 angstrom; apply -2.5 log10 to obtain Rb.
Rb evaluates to -0.03 mag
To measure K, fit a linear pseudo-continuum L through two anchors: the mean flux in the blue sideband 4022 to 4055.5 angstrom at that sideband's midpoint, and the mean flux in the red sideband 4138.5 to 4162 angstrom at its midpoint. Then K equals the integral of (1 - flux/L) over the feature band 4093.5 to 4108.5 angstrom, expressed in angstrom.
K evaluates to 5.5 angstrom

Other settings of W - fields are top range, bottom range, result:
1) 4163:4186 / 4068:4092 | 1.14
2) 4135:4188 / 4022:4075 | 1.07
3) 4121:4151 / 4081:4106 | 1.30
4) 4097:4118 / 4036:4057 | 0.76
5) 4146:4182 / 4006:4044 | 1.05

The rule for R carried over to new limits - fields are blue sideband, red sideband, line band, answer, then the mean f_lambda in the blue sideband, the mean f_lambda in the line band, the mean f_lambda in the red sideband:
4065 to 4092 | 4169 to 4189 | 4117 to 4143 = 1.6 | 22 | 21.5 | 23.9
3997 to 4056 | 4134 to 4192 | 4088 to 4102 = 4.8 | 24.2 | 15.8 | 23.8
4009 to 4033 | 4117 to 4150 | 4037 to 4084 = 0.3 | 24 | 23.1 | 21.8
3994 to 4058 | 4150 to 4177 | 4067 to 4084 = 0.8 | 24.2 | 23.1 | 24.1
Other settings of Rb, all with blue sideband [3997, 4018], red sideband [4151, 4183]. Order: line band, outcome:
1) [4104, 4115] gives 0.25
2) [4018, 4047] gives -0.01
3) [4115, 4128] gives 0.18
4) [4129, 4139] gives 0.09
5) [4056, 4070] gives 0.10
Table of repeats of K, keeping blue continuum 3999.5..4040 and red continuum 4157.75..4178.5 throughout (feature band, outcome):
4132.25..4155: 0.7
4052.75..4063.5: 1.0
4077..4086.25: 0.5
